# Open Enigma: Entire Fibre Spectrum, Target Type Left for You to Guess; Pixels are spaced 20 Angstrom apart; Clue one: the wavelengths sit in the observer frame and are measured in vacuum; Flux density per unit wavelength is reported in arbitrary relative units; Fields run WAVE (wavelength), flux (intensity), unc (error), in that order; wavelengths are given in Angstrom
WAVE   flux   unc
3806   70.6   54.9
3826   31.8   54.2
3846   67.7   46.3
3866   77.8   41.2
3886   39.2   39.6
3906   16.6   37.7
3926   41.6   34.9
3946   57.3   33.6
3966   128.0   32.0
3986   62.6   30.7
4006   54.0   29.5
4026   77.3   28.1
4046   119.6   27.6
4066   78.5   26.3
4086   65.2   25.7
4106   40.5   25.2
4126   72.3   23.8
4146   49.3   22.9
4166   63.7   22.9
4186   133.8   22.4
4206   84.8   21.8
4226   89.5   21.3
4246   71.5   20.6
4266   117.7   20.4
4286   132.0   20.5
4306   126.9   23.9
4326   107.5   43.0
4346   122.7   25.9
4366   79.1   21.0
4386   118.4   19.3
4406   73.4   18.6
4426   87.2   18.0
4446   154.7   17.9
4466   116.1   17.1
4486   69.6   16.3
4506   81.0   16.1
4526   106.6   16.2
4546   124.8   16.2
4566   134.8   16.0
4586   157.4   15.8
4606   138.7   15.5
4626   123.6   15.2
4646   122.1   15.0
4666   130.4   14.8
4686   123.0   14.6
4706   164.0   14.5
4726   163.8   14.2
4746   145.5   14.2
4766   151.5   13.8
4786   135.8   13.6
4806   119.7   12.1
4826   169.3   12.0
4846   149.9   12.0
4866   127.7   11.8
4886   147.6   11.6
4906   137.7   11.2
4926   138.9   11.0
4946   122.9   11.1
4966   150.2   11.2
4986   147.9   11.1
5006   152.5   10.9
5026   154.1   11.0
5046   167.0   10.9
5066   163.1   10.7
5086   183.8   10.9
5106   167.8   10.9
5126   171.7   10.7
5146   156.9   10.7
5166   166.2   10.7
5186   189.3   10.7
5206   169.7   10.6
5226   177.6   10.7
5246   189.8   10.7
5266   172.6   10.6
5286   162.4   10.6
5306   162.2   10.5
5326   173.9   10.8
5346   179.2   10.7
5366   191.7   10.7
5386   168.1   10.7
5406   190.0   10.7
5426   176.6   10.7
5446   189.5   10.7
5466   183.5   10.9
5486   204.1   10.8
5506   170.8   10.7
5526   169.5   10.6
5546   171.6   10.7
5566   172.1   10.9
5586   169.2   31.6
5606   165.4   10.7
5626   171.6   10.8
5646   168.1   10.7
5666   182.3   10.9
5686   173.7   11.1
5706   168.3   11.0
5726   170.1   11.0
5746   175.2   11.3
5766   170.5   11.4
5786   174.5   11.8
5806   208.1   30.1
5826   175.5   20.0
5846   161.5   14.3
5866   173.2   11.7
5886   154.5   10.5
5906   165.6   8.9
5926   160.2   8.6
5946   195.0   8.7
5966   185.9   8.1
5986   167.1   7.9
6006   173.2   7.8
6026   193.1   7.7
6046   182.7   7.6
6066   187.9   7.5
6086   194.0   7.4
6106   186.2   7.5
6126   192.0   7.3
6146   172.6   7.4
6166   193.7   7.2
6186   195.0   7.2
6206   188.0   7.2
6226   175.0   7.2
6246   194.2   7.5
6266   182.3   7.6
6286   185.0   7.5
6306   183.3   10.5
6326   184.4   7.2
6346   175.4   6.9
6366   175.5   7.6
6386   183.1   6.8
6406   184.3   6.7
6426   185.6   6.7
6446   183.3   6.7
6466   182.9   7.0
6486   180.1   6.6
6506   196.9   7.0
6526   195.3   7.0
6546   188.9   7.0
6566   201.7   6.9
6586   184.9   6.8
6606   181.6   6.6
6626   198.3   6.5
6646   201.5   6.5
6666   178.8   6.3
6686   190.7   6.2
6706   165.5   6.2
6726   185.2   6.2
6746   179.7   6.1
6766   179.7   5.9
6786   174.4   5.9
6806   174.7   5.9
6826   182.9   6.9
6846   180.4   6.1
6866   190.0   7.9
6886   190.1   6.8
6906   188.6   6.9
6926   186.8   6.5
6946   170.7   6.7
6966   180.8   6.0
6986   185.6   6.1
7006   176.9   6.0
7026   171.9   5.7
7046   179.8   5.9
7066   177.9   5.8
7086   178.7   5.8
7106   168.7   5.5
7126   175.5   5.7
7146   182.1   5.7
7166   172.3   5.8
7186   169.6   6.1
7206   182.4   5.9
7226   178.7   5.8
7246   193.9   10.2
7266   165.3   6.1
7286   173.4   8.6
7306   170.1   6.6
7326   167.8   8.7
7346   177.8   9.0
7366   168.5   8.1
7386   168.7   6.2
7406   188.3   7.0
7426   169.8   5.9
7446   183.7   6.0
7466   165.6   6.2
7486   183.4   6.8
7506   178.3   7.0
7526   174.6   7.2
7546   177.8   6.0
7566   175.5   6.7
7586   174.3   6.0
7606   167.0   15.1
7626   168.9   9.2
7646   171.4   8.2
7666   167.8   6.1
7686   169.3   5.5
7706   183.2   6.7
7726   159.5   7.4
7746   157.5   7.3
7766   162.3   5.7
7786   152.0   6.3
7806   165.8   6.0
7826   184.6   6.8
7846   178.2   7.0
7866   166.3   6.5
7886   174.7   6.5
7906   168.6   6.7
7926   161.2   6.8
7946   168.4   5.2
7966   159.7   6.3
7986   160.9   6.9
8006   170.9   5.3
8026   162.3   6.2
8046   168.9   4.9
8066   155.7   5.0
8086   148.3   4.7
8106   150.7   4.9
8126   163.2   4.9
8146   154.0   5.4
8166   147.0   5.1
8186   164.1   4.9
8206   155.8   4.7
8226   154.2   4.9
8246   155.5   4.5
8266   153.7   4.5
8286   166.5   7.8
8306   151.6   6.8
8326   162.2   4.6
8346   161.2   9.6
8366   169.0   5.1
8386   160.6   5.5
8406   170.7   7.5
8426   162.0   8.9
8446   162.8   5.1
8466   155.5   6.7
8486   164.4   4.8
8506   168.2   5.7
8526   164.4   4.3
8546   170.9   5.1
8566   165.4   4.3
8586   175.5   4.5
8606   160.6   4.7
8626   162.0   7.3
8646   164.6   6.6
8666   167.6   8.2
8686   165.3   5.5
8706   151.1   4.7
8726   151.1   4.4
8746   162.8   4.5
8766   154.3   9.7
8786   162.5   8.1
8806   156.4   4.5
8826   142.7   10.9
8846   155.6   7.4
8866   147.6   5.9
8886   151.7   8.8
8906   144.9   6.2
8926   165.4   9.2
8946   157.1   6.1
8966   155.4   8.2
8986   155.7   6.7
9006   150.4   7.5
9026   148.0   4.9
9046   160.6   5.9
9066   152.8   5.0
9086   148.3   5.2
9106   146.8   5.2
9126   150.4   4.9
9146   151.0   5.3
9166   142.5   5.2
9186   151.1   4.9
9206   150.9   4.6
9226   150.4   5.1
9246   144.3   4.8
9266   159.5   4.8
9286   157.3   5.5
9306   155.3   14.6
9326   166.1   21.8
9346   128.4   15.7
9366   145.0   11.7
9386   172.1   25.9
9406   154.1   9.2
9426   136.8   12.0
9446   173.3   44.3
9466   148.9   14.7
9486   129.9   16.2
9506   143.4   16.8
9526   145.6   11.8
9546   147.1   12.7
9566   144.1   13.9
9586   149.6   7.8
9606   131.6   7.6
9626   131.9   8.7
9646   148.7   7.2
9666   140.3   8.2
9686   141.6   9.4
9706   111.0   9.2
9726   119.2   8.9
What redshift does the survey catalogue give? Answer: 0.137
